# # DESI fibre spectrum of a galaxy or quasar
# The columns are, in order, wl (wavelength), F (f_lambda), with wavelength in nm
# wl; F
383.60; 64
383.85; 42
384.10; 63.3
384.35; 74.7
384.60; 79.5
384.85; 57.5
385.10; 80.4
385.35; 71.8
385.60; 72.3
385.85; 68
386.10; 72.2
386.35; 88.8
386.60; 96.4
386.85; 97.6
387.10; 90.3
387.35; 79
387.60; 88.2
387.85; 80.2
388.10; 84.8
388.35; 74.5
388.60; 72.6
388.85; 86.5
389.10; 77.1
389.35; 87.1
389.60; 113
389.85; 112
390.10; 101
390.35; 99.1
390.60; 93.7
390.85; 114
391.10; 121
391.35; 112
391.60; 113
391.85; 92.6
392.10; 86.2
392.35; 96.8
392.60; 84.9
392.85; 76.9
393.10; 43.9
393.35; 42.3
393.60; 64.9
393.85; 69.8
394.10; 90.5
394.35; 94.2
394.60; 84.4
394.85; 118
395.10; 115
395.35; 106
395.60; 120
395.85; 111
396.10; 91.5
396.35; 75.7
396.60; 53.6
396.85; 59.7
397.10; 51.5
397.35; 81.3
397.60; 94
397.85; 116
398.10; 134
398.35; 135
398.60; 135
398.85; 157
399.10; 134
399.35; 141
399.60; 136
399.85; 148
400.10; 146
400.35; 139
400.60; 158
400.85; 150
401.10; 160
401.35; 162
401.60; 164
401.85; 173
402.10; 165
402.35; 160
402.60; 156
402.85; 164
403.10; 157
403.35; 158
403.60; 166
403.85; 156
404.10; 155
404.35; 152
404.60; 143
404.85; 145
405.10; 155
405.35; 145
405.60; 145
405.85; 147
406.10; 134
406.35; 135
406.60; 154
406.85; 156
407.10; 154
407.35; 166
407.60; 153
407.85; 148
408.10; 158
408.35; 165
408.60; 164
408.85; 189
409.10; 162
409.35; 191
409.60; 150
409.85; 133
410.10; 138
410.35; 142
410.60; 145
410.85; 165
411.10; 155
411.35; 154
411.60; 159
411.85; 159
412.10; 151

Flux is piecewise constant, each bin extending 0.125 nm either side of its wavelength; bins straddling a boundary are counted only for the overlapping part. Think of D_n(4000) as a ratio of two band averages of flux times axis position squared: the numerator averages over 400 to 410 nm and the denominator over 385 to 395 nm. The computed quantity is 1.92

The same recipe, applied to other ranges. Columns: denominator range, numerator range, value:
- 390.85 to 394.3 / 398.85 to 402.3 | 1.86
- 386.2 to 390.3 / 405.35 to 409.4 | 1.93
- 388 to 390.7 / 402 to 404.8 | 1.85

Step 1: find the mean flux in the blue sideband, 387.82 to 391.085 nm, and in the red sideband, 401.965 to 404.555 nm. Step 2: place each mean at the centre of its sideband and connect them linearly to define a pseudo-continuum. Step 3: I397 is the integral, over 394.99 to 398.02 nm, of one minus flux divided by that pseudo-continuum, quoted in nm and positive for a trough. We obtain 0.863 nm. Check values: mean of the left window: 93.3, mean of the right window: 158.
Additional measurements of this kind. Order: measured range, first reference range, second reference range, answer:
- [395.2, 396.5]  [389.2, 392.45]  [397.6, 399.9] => 0.240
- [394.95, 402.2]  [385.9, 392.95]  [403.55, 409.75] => 0.147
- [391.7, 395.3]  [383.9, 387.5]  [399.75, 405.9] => 0.933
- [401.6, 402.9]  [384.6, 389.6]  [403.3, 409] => -0.230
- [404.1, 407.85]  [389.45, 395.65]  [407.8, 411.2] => -0.118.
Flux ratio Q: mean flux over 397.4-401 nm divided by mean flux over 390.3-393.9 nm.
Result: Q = 1.6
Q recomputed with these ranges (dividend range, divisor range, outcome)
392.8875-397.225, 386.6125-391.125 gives 0.89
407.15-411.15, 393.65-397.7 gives 1.79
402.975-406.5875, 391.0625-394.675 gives 1.78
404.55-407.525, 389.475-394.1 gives 1.63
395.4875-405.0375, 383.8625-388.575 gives 1.73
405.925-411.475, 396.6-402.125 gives 1.18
